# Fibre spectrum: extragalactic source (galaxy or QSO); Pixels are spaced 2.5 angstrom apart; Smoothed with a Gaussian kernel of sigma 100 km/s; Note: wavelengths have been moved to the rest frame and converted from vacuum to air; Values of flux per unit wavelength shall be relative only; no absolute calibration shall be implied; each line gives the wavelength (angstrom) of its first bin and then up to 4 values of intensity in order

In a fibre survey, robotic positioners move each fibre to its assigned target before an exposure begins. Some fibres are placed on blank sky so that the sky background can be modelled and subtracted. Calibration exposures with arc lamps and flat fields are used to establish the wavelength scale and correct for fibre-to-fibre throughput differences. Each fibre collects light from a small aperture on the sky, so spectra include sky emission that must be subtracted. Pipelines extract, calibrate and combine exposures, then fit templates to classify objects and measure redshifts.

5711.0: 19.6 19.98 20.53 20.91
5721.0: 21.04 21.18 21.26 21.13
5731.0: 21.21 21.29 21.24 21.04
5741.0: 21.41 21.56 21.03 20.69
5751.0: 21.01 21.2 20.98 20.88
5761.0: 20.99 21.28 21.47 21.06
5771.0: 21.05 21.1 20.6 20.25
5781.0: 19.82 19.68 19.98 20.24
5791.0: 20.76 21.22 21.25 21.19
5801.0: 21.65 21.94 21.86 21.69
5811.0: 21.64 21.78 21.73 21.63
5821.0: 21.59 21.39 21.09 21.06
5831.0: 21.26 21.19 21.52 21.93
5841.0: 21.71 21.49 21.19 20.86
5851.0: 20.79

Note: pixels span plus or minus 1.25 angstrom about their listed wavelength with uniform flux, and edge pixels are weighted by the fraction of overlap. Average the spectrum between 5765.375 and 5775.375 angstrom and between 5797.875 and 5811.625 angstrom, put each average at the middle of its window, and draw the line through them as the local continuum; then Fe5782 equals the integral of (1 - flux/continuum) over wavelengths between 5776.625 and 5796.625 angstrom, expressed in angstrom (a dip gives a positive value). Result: 0.9 angstrom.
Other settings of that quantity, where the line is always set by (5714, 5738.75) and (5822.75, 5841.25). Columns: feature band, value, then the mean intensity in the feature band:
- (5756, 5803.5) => 0.8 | 20.8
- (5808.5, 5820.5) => -0.2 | 21.7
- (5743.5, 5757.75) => 0.1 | 21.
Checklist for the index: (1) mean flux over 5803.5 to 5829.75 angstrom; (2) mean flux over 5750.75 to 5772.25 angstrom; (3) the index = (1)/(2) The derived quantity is 1.0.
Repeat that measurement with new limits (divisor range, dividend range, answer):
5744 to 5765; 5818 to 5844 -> 1.02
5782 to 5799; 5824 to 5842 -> 1.04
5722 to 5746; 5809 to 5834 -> 1.01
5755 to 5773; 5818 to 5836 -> 1.01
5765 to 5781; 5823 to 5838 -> 1.02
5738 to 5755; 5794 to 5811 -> 1.02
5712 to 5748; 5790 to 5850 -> 1.02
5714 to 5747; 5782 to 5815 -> 1.00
